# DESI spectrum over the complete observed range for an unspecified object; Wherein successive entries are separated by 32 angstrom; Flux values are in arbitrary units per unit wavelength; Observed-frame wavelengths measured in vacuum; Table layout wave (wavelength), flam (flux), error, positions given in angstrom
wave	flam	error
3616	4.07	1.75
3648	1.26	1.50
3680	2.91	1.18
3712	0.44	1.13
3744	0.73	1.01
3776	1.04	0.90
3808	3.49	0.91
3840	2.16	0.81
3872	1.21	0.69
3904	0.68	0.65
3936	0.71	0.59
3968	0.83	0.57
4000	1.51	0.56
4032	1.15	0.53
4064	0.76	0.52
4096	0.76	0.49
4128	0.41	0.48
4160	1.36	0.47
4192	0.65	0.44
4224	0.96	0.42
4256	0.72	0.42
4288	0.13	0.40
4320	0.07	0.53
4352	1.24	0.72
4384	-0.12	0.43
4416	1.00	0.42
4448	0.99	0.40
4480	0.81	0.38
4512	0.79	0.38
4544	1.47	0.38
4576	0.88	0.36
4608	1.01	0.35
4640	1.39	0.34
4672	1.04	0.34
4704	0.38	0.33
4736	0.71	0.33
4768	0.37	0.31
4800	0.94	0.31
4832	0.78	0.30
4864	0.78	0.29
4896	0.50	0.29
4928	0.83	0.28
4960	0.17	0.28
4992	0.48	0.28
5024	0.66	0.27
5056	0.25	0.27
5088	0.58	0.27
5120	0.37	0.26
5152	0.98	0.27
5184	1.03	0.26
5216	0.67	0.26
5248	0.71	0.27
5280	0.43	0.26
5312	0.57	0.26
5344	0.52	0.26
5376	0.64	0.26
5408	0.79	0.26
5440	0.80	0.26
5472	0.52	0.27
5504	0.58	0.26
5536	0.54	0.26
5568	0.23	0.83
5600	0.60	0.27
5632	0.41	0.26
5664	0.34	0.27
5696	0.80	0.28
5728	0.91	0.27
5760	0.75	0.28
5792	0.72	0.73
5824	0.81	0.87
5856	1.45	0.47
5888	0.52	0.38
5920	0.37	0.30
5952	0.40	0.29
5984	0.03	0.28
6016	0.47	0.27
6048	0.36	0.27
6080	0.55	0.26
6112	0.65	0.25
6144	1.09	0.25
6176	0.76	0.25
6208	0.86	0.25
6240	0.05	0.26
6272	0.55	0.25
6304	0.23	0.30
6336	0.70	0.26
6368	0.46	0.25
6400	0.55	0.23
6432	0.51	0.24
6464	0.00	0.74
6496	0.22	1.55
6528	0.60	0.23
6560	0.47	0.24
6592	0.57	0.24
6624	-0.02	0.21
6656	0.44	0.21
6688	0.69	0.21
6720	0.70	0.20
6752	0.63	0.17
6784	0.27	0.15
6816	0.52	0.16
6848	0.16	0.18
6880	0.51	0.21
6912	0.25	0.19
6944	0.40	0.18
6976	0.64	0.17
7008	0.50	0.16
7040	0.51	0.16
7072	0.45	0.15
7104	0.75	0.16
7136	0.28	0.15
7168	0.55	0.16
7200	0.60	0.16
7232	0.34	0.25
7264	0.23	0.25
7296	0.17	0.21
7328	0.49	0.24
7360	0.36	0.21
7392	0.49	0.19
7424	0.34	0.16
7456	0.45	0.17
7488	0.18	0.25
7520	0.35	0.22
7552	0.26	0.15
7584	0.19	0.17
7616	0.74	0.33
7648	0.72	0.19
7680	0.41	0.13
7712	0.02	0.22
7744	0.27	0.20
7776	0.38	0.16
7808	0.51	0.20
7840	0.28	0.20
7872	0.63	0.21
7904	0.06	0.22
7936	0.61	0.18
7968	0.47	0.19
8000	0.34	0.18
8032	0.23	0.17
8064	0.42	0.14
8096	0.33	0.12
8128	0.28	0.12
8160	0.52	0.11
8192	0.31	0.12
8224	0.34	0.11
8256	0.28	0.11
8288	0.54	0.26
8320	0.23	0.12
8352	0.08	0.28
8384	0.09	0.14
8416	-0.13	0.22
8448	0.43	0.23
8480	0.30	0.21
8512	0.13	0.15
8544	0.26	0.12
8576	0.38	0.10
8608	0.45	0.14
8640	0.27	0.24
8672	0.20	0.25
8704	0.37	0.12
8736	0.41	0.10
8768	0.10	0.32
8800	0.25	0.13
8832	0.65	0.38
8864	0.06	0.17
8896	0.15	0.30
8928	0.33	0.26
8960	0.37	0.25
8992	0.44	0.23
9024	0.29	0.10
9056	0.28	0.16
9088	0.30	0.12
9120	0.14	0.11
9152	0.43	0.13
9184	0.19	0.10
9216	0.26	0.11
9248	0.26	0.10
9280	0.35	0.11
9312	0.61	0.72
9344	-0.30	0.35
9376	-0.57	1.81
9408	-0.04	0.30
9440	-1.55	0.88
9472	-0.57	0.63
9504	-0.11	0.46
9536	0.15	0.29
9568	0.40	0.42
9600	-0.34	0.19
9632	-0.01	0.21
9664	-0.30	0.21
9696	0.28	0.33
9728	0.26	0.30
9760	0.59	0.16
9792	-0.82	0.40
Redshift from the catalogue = 0.795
